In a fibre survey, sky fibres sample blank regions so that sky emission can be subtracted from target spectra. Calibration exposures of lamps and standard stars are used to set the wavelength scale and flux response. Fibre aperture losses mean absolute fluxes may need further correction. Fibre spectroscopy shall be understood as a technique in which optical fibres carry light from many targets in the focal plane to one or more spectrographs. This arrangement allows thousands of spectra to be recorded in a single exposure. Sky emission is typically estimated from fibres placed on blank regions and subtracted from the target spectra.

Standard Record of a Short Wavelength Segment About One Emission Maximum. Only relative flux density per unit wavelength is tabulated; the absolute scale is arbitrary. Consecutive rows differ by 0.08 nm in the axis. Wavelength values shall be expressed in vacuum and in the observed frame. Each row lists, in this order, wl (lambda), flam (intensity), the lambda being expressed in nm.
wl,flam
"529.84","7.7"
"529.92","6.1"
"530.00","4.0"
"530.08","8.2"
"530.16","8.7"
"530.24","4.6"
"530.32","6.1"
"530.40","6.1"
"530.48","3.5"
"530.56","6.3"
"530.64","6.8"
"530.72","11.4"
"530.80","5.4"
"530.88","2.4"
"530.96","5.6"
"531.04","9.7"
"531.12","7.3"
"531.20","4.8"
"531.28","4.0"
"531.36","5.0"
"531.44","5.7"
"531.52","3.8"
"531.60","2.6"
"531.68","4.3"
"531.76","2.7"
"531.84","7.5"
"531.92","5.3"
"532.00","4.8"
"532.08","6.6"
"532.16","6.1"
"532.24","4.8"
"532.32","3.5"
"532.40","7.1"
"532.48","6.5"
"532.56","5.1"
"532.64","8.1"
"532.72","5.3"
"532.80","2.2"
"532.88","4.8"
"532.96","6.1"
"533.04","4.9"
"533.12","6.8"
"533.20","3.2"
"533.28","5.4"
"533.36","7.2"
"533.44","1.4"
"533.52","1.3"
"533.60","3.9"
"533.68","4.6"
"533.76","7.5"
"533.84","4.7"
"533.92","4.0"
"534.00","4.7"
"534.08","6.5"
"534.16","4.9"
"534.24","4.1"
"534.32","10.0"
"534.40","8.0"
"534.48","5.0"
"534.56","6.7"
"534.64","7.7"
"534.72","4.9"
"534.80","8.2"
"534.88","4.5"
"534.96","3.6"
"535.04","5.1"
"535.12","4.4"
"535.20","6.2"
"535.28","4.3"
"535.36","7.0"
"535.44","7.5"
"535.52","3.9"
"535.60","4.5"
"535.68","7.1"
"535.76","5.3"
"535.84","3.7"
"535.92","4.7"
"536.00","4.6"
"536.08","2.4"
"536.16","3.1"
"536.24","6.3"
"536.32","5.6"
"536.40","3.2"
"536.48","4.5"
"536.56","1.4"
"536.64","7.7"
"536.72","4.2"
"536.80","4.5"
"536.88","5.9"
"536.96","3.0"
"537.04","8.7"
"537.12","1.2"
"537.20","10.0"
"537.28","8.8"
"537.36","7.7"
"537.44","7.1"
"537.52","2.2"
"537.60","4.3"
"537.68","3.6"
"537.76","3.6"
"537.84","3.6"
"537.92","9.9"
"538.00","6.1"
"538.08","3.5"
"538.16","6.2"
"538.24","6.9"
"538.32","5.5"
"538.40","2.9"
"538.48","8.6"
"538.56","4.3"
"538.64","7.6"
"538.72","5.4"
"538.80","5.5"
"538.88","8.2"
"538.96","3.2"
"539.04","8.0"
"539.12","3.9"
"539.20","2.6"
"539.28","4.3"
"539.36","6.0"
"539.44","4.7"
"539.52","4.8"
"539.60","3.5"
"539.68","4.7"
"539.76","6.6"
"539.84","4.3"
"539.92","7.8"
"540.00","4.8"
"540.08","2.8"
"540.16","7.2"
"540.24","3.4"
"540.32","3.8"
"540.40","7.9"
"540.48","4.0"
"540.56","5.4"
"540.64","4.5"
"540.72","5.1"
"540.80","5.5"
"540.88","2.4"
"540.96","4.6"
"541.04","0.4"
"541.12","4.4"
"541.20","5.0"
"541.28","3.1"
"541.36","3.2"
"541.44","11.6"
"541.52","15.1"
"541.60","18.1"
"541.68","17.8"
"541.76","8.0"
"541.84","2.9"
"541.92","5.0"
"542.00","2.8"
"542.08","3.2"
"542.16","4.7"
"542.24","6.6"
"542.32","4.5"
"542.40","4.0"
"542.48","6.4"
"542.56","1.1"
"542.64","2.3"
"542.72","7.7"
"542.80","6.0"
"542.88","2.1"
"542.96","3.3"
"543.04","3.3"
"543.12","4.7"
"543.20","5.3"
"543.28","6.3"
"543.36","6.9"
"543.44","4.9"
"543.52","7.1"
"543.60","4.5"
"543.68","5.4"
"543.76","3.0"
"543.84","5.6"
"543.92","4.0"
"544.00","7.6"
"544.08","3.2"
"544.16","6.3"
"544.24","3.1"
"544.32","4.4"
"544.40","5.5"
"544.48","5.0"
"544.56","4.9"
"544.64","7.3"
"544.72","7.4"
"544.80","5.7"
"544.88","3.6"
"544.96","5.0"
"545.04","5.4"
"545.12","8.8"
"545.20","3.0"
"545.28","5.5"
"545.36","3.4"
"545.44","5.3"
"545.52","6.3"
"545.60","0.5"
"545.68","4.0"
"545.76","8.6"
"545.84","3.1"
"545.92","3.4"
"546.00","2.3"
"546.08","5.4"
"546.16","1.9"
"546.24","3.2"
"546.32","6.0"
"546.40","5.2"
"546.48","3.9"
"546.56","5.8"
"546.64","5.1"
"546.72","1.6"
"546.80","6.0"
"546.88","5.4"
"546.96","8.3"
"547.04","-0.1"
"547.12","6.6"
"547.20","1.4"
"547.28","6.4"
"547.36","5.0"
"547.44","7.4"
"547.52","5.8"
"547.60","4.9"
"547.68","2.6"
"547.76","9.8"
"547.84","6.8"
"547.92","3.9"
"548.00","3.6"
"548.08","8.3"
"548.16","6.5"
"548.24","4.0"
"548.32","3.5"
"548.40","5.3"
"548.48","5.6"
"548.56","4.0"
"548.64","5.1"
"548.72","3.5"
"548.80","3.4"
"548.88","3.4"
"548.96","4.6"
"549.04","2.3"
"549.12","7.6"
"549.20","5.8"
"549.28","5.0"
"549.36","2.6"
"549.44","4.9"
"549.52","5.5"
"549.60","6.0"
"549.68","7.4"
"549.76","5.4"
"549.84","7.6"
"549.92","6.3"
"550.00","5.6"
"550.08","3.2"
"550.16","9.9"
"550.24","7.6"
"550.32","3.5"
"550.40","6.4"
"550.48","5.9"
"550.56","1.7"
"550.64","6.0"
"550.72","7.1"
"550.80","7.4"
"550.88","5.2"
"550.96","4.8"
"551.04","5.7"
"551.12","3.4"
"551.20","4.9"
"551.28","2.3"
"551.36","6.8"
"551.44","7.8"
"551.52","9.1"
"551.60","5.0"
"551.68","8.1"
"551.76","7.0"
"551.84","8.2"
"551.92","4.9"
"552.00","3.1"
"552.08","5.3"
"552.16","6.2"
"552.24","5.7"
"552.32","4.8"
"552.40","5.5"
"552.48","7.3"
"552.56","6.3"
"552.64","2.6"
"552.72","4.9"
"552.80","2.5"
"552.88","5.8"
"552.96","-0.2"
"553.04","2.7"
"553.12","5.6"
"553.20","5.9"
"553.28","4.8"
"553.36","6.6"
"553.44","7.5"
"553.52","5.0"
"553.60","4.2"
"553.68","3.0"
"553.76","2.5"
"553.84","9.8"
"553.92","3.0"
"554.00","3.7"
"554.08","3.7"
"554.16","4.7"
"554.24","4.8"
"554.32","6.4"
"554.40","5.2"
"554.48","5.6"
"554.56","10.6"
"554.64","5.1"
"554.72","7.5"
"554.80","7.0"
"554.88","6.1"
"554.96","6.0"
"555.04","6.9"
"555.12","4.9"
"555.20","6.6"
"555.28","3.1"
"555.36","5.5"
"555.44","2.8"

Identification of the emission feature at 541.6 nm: Hgamma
